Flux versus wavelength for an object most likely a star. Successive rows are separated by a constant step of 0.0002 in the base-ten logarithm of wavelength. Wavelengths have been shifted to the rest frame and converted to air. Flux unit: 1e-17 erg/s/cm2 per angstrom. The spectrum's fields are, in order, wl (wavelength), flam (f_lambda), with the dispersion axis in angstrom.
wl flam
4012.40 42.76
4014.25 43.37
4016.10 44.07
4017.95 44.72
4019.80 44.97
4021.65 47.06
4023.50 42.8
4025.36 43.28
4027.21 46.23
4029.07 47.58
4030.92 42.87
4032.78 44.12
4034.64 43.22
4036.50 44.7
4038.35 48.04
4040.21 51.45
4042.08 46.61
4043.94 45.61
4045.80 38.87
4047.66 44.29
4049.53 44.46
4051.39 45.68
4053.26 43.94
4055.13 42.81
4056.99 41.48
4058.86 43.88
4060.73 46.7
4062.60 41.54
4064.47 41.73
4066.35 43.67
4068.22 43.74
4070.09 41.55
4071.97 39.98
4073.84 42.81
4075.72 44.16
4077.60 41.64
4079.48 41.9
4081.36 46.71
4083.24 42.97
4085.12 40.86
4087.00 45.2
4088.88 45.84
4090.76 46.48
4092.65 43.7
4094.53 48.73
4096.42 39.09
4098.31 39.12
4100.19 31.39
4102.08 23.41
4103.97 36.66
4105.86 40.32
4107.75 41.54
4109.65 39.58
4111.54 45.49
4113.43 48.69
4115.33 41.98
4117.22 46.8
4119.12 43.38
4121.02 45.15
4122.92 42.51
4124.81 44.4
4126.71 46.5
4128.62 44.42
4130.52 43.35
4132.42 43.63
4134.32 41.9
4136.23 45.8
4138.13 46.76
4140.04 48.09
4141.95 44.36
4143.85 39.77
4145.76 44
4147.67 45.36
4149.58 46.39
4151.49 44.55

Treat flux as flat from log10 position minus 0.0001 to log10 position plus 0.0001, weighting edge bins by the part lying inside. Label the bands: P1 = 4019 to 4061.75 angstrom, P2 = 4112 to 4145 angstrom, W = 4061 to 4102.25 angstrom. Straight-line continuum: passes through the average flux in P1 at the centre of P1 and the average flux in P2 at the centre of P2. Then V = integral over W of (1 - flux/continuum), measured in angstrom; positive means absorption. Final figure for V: 2.43 angstrom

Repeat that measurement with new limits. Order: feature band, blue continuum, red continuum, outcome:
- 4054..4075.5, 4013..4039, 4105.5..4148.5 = 0.8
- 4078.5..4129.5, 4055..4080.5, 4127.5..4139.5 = 1.6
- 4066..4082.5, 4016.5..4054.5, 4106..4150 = 0.7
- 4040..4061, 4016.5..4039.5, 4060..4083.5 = -0.2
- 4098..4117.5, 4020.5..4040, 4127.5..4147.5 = 2.3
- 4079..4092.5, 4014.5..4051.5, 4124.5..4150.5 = 0.1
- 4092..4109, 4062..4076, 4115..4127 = 2.1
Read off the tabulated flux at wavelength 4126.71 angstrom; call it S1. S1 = 46.5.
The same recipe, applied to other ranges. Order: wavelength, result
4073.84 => 42.81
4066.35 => 43.67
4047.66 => 44.29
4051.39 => 45.68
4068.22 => 43.74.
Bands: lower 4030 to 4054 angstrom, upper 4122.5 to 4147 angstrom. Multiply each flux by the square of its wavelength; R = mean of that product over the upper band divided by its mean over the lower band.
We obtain 1.0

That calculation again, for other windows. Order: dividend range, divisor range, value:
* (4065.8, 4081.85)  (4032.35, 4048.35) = 0.96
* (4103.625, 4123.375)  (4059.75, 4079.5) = 1.03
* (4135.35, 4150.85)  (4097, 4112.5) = 1.23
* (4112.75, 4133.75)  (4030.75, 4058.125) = 1.04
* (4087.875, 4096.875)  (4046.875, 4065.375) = 1.05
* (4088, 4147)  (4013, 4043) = 0.99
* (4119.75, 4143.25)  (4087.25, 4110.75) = 1.14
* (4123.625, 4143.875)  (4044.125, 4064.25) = 1.07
